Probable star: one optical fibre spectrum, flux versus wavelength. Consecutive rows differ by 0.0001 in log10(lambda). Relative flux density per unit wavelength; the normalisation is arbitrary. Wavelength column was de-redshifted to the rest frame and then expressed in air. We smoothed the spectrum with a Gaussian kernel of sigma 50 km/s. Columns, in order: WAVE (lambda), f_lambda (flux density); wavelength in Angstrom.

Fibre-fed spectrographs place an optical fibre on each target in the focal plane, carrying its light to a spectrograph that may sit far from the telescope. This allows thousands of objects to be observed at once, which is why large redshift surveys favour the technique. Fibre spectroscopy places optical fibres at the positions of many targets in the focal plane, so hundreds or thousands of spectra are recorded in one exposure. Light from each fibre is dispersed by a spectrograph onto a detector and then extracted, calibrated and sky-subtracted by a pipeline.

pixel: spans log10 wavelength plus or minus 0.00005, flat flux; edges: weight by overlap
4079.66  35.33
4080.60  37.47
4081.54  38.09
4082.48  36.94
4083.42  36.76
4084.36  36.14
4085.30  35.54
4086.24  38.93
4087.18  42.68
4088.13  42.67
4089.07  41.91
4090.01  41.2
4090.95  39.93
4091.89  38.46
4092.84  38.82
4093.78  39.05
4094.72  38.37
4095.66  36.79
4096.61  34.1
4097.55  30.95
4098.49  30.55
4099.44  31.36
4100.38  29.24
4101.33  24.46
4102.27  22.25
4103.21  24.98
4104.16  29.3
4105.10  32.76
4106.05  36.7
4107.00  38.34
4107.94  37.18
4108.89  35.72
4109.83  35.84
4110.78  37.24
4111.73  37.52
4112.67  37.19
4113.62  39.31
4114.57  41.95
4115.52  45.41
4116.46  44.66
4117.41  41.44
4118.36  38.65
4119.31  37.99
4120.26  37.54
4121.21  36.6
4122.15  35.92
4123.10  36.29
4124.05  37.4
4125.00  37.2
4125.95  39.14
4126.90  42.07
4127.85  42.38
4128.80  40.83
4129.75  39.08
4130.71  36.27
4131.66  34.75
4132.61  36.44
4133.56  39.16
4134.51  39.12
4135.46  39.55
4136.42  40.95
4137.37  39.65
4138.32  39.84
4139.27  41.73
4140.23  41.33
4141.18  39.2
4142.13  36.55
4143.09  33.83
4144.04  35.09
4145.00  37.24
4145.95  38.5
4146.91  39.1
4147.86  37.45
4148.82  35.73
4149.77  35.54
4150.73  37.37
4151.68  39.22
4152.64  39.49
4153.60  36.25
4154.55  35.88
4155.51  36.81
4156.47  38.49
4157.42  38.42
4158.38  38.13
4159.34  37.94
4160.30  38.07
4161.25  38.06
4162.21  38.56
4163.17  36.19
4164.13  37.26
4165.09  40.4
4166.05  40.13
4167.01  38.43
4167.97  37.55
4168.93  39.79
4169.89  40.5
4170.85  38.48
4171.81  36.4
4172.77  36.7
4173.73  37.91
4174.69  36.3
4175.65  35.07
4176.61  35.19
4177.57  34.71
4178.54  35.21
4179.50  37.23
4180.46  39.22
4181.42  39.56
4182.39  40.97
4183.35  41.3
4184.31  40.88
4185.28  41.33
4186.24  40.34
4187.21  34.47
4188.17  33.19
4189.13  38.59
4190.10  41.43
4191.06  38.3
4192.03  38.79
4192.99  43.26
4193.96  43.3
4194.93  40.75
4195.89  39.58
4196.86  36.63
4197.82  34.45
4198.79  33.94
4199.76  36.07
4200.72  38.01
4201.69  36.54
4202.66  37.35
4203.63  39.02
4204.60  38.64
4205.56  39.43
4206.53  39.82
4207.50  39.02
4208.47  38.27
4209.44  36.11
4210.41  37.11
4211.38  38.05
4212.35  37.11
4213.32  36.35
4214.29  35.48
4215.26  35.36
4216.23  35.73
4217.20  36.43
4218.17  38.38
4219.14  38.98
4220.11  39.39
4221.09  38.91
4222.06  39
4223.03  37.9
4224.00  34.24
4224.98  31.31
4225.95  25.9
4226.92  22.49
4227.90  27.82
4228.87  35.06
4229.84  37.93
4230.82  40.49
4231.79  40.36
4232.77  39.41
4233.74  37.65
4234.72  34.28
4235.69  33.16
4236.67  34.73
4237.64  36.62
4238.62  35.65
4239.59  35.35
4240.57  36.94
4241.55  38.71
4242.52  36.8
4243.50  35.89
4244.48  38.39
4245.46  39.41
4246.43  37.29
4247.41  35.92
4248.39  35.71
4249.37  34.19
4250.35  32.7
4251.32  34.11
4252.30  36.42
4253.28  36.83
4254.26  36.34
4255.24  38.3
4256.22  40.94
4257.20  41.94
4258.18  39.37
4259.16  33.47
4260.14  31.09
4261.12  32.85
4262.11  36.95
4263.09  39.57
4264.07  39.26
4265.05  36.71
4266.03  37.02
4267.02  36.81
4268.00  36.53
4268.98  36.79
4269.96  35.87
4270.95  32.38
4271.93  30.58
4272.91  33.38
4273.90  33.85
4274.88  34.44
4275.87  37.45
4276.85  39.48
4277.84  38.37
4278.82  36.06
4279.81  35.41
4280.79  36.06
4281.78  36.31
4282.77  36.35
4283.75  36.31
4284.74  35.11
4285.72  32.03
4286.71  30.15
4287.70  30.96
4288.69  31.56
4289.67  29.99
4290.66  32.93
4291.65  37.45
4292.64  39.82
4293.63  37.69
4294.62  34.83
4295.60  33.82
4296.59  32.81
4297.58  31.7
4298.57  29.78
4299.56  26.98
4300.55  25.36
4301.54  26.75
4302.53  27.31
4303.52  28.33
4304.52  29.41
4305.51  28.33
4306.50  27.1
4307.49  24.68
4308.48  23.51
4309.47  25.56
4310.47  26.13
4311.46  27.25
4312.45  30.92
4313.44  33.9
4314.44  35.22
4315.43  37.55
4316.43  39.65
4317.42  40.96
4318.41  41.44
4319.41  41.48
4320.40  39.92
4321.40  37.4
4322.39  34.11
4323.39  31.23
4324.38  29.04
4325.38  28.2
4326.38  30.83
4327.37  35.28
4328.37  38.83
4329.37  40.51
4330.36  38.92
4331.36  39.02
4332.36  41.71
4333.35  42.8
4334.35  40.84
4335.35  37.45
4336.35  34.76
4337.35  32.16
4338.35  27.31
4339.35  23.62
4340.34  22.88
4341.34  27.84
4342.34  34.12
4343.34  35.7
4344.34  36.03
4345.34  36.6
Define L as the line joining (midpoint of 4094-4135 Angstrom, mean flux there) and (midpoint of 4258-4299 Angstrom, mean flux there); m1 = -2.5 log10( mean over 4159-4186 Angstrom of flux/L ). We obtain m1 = -0.07 mag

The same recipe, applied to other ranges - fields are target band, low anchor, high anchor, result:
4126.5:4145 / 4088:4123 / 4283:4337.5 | -0.086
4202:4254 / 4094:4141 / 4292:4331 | -0.056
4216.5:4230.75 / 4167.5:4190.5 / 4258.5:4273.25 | 0.058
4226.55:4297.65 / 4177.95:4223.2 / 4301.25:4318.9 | -0.050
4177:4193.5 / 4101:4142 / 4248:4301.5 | -0.066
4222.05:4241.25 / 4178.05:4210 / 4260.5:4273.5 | 0.069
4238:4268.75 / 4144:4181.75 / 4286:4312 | -0.130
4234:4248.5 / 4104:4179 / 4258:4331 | -0.034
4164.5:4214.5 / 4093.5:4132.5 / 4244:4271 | -0.050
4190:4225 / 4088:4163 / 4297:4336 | -0.068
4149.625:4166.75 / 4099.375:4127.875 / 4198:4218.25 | -0.037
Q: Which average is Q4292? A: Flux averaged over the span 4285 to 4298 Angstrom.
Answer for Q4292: 33.6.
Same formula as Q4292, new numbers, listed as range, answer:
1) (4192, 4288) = 36.4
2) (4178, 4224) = 38.1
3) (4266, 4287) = 35.3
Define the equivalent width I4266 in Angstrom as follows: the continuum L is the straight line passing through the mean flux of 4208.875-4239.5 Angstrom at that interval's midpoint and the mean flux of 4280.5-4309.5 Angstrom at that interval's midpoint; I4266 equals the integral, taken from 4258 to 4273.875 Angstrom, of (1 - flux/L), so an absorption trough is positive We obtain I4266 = -1.1 Angstrom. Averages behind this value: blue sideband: 35.7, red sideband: 31.4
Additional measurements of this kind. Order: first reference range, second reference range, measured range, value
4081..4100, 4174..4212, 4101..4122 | 0.8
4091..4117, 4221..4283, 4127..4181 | -3.8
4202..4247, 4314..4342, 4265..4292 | 0.8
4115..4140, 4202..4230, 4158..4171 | -0.2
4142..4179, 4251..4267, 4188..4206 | -0.6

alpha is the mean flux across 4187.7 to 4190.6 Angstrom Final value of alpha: 37.8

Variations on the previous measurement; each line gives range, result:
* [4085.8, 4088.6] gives 41.3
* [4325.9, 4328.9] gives 35.1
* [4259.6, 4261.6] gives 32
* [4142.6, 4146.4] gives 36.1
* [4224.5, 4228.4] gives 26.9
